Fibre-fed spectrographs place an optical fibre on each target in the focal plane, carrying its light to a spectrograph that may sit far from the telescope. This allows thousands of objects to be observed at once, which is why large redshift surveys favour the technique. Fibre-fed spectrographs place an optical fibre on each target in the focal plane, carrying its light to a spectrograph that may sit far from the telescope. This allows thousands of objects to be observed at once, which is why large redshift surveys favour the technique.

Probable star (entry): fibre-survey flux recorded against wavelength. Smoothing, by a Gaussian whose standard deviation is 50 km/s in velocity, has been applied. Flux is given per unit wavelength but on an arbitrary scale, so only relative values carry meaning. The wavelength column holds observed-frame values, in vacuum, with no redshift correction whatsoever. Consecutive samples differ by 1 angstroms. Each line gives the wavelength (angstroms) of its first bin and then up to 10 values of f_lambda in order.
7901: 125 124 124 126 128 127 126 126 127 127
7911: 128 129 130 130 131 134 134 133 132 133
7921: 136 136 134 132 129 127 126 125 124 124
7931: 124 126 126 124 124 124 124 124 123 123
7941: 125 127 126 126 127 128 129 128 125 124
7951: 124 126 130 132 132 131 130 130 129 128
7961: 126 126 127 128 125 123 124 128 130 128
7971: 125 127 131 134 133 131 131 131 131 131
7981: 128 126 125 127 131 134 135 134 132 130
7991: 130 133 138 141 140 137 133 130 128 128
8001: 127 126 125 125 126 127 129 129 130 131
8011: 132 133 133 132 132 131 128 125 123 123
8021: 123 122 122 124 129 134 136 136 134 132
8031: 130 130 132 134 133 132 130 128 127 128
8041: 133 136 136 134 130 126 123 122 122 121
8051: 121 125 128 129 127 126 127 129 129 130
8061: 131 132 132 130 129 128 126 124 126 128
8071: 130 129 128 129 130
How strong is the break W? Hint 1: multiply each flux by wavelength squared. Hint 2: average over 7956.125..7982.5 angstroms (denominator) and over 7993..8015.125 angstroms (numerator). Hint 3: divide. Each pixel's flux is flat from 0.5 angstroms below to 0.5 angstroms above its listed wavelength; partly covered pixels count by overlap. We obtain 1.03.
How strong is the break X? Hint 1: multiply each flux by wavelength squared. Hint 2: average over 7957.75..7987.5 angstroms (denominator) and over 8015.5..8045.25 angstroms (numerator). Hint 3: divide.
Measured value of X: 1.02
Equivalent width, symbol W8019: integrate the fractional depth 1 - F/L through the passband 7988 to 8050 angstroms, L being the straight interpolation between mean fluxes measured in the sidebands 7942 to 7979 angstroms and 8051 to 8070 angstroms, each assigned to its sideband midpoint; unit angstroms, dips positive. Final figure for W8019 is -0.87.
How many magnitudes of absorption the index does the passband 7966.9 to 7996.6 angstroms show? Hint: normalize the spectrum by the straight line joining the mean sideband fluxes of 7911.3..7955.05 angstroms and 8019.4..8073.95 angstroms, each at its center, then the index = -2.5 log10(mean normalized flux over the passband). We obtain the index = -0.03 mag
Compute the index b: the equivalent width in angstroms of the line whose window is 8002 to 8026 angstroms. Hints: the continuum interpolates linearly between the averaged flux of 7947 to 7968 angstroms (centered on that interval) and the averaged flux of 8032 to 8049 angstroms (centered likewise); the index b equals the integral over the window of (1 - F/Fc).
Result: 0.3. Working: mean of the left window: 127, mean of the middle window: 128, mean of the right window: 130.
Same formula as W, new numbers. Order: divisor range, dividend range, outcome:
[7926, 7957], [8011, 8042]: 1.05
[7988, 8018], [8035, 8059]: 0.99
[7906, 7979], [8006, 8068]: 1.03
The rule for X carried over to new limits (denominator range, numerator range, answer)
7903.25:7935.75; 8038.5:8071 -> 1.03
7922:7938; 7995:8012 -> 1.04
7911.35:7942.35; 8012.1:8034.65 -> 1.03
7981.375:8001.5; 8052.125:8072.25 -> 0.99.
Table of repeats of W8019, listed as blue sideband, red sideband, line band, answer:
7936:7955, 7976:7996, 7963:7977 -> 0.16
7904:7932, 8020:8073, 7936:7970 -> 0.58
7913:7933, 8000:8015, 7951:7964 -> 0.08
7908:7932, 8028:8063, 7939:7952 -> 0.37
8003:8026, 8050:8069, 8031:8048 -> -0.36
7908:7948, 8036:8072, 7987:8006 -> -0.48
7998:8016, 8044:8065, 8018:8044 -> -0.35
